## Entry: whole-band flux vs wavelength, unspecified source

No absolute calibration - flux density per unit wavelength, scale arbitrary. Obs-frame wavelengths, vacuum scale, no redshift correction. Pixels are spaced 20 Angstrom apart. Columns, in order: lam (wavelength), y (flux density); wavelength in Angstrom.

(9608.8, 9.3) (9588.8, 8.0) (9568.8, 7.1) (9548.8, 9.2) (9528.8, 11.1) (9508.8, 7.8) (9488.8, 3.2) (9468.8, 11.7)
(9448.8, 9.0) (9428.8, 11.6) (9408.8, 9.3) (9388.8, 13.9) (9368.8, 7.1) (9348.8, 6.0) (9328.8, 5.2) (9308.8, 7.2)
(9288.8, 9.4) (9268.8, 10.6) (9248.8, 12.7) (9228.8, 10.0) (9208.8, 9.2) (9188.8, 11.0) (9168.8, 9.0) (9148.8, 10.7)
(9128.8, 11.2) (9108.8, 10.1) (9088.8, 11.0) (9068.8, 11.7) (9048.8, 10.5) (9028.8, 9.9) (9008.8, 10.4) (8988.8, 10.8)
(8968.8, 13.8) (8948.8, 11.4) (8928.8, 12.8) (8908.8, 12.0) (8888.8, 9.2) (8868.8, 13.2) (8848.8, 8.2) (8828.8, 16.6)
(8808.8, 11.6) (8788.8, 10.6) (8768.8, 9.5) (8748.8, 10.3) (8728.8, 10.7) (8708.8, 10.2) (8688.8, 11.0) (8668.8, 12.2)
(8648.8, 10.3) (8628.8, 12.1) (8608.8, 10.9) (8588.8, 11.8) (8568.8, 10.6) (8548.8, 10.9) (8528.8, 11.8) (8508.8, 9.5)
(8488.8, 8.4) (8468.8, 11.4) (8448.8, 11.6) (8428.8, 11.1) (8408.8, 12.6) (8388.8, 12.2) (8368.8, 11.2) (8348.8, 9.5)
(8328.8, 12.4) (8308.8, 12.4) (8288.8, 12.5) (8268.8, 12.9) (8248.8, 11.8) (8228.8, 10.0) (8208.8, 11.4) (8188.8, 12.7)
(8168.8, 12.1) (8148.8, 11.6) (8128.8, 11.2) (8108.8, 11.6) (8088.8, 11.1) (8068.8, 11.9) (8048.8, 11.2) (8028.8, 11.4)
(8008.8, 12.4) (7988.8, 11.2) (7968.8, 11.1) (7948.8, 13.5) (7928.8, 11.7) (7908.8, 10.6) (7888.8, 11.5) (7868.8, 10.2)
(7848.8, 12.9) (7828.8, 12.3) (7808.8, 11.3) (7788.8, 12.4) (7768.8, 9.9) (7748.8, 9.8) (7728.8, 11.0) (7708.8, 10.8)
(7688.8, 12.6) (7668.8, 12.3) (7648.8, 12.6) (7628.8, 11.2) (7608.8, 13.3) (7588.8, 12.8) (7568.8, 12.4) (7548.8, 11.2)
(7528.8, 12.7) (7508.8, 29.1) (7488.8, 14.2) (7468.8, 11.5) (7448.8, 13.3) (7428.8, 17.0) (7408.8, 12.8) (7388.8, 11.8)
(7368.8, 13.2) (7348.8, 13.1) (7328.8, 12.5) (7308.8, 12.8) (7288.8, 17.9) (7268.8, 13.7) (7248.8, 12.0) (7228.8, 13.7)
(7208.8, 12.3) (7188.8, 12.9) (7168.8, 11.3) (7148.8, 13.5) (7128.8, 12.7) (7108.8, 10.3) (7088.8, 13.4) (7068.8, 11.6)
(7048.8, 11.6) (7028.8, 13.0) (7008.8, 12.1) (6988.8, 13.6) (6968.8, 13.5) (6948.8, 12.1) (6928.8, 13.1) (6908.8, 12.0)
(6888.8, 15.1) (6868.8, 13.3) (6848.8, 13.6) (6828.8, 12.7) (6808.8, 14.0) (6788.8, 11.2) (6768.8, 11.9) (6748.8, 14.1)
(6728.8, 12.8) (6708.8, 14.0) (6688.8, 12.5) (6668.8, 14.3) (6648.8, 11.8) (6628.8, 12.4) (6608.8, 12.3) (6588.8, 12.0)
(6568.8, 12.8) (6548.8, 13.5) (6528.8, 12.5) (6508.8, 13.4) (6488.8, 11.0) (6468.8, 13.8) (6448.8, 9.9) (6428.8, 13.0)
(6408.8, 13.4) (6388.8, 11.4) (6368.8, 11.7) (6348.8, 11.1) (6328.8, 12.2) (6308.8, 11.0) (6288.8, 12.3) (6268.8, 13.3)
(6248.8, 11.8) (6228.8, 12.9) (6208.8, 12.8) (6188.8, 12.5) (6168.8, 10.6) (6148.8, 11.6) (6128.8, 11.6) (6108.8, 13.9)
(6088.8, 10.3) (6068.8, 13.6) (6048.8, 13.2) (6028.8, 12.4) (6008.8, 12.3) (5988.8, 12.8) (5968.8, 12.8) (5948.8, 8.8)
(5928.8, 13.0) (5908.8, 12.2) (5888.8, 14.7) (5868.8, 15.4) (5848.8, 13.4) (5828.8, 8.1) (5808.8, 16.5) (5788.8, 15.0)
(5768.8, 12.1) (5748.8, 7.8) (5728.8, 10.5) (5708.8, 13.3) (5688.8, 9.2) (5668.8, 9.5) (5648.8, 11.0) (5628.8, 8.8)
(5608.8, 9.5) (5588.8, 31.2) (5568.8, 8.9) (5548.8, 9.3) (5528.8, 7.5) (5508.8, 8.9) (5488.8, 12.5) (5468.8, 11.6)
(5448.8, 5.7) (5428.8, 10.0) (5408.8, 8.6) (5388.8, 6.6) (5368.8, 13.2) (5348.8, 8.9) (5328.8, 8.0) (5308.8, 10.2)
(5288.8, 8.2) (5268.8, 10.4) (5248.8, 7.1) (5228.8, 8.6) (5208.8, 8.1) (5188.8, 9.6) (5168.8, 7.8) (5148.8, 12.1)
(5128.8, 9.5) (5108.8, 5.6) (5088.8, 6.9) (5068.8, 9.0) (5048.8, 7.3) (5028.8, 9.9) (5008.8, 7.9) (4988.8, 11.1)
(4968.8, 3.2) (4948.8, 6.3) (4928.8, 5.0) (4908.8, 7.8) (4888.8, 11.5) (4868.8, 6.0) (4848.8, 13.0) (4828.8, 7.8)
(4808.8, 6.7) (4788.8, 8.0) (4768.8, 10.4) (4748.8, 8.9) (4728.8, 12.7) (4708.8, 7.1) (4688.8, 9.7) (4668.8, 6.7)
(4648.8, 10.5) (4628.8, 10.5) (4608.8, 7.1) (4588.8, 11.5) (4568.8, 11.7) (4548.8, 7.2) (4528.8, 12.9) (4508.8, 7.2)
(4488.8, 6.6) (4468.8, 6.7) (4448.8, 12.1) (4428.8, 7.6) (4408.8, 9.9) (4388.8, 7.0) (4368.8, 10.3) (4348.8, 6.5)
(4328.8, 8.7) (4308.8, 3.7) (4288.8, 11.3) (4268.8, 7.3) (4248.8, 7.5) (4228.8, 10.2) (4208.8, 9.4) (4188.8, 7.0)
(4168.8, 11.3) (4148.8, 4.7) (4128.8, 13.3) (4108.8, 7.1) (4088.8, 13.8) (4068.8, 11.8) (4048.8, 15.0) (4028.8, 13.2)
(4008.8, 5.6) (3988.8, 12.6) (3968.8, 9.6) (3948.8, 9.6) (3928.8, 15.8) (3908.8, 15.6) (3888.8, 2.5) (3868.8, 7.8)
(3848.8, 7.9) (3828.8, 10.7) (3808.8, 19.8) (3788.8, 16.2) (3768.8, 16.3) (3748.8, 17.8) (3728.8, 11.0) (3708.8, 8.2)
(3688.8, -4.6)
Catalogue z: 0.50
